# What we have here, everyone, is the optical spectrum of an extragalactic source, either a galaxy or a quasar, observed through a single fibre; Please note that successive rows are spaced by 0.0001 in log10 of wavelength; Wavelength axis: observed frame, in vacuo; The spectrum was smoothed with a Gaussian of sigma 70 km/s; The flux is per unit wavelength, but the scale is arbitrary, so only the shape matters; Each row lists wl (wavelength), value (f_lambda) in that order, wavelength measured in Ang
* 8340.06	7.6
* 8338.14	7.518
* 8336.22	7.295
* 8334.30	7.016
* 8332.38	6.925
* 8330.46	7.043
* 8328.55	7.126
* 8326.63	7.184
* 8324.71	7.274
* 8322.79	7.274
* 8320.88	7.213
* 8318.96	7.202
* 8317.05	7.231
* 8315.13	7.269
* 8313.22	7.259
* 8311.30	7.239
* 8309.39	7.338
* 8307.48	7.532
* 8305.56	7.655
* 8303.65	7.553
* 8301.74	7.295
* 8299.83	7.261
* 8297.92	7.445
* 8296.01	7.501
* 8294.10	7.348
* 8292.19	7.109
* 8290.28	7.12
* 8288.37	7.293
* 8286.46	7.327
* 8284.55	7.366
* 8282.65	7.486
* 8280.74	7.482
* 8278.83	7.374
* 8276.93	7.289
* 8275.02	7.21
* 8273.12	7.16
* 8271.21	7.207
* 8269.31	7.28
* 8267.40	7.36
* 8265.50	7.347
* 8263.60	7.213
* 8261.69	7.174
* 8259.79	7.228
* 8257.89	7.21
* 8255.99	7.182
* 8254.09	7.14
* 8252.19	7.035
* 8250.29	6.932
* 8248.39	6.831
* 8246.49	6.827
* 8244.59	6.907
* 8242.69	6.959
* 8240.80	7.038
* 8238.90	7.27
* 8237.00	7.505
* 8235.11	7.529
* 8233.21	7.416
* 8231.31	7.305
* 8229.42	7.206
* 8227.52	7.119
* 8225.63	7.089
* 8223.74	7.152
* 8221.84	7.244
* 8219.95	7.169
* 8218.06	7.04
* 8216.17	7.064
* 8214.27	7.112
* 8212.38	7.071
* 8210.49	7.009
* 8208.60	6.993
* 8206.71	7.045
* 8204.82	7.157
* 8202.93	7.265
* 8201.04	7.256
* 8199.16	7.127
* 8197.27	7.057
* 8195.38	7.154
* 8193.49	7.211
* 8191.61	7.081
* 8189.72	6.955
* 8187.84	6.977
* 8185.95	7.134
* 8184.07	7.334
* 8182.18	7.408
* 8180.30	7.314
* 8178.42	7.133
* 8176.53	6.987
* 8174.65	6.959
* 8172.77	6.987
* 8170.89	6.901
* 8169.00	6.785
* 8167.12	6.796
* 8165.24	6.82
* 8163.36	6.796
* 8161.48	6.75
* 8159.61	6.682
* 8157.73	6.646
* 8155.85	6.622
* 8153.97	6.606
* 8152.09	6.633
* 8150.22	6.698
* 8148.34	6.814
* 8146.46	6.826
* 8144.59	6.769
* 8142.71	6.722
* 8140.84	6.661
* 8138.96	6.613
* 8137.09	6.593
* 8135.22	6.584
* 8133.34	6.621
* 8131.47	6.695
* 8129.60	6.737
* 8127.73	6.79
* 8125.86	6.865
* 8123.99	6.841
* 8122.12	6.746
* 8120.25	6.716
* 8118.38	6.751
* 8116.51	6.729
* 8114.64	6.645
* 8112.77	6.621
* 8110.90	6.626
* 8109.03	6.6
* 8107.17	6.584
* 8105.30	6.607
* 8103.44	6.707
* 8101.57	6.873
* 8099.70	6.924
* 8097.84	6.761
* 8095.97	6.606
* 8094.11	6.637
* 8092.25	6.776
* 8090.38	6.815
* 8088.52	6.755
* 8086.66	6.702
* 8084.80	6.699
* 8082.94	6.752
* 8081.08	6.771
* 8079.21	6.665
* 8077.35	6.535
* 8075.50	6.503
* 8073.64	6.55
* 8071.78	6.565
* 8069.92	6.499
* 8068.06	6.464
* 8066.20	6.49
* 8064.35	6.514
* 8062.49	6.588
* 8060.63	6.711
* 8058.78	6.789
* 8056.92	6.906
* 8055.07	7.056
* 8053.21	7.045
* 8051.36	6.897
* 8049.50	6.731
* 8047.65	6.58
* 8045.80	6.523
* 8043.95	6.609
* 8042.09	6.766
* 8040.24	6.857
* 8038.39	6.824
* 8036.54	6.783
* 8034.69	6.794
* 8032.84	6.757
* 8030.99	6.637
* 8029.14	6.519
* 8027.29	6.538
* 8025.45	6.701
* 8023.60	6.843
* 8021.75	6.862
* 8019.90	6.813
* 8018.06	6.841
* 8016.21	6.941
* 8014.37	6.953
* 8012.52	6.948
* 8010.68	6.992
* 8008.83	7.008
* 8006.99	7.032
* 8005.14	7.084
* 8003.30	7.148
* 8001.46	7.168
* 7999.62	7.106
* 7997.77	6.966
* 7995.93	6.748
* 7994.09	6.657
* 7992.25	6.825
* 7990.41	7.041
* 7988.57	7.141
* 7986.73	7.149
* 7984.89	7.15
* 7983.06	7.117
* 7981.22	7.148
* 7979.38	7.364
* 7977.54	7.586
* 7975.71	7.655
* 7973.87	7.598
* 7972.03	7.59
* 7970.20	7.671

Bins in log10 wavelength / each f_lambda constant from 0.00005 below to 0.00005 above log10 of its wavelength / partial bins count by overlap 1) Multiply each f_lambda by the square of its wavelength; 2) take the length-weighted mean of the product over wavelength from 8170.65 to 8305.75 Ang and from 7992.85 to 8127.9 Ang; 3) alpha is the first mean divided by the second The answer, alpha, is 1.1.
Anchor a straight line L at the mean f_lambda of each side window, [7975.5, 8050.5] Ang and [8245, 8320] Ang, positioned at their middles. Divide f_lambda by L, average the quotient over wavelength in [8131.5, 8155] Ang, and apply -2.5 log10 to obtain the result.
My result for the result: 0.06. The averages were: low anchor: 6.92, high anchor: 7.26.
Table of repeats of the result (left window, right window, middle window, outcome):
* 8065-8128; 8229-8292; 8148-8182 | 0.01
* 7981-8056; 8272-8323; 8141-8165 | 0.06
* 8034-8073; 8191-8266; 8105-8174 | 0.03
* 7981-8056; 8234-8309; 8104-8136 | 0.05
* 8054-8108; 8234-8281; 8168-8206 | -0.02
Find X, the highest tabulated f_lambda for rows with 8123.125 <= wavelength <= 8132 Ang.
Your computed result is 6.865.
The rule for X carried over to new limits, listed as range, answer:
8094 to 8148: 6.924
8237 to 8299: 7.505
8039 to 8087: 7.056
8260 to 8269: 7.36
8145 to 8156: 6.826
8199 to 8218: 7.265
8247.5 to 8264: 7.228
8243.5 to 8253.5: 7.035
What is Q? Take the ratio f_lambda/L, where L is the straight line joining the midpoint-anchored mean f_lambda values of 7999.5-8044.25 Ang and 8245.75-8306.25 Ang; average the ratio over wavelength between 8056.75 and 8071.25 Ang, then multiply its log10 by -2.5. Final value 0.05 mag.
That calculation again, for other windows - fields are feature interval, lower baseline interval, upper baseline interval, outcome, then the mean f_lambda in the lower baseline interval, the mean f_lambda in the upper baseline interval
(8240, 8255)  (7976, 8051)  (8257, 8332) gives 0.041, 6.91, 7.29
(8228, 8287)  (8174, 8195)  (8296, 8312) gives 0.014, 7.14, 7.43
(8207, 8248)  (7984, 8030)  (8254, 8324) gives 0.013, 6.93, 7.3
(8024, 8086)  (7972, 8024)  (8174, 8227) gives 0.064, 7.08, 7.13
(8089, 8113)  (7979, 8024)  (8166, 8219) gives 0.053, 7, 7.08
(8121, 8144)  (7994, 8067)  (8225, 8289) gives 0.046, 6.82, 7.22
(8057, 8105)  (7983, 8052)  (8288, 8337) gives 0.045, 6.87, 7.27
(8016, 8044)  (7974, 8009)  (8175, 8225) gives 0.058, 7.12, 7.13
